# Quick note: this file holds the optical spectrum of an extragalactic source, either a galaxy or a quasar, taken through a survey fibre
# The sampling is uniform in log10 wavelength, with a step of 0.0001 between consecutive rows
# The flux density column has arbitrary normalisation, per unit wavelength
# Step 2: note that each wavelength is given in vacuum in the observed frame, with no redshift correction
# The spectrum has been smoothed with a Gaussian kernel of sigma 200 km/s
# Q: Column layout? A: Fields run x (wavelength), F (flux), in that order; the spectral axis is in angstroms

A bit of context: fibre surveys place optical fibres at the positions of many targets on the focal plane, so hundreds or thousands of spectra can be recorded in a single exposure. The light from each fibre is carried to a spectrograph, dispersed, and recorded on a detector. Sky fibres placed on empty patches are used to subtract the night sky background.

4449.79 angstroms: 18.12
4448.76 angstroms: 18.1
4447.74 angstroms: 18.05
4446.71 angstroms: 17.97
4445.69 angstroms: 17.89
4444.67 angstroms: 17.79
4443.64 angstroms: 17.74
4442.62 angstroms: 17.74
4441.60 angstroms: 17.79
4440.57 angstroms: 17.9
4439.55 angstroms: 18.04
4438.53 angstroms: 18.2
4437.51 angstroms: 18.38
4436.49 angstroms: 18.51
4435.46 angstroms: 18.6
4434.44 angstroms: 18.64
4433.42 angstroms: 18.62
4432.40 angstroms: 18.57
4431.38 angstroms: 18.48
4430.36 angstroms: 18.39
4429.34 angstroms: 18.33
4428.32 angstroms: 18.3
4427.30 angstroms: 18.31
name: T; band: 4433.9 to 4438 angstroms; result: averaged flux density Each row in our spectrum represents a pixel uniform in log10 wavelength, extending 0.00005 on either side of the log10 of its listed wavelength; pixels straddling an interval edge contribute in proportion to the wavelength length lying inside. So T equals 18.5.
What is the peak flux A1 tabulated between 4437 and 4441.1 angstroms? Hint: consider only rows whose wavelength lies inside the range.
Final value 18.38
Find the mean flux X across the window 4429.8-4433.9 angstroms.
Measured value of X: 18.5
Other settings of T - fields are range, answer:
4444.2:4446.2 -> 17.9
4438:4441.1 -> 18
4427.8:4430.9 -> 18.3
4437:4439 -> 18.3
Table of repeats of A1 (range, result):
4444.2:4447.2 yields 17.97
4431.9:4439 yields 18.64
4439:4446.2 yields 18.04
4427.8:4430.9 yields 18.39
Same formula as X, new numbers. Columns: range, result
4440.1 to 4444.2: 17.8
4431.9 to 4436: 18.6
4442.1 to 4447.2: 17.8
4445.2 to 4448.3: 18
